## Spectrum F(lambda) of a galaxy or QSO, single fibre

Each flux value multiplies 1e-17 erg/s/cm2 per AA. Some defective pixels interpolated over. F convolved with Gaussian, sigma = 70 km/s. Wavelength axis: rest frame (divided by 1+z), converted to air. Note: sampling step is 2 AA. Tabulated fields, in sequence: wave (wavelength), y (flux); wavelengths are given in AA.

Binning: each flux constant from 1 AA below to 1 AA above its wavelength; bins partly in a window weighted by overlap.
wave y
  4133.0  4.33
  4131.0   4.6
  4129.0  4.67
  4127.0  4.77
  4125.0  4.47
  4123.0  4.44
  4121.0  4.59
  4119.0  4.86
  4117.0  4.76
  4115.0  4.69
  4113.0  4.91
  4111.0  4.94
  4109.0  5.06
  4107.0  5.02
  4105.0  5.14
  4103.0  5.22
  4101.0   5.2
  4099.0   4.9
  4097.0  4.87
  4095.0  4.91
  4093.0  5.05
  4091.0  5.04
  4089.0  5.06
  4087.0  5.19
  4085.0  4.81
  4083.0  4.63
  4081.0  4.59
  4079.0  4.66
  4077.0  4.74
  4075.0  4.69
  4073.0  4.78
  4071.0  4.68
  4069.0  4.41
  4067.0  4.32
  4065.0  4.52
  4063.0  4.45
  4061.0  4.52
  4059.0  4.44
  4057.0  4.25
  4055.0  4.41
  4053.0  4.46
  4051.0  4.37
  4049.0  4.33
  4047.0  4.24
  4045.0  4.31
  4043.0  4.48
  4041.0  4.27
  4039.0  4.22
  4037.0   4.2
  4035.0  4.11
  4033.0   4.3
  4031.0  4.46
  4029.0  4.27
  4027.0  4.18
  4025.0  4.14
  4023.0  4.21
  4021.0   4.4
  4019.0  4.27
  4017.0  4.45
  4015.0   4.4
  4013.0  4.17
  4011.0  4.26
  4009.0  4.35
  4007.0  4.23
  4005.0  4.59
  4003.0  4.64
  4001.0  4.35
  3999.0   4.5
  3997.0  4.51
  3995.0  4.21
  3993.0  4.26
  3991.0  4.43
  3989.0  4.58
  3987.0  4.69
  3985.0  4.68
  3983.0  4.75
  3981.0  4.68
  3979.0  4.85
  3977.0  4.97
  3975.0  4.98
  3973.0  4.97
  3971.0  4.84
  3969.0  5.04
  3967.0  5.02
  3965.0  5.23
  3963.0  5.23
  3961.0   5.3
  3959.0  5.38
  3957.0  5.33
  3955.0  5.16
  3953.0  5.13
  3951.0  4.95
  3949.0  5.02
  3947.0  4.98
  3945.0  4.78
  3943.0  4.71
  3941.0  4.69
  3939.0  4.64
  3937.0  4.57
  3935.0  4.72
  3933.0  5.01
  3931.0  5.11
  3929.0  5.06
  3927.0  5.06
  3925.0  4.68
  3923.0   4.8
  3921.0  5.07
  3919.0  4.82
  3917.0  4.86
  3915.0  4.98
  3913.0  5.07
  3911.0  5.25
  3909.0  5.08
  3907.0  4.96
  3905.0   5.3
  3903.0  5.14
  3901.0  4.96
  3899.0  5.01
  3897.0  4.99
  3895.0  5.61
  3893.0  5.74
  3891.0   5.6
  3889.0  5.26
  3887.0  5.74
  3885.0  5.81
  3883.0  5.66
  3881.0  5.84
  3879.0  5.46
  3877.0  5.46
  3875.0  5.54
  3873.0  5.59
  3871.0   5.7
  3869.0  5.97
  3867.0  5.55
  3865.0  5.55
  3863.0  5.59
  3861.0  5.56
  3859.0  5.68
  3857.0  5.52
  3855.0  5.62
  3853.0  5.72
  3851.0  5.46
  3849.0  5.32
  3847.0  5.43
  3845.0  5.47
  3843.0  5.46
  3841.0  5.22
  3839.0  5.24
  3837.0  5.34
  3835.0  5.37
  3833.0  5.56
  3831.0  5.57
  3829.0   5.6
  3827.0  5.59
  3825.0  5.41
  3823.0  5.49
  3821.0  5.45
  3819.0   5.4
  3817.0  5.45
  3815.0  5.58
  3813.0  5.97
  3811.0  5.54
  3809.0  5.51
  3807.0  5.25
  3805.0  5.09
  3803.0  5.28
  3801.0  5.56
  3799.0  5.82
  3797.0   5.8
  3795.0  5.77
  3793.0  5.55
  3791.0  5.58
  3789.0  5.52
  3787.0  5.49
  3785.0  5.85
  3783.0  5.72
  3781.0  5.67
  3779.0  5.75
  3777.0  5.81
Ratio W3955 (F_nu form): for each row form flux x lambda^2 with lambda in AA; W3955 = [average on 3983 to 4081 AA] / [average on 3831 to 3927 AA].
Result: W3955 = 0.9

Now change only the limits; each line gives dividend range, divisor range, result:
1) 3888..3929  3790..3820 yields 0.97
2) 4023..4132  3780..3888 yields 0.94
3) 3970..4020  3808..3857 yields 0.90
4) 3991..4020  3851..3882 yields 0.84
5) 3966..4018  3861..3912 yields 0.89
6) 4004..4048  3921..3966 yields 0.90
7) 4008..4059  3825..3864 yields 0.86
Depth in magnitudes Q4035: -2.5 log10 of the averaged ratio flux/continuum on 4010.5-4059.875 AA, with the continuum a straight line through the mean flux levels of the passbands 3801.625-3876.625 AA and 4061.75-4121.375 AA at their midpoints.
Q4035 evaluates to 0.16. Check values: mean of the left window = 5.5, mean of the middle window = 4.3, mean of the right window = 4.82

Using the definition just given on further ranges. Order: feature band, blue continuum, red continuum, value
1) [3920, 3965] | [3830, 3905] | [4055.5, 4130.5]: 0.06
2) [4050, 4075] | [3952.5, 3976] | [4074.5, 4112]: 0.12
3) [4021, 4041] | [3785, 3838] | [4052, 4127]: 0.16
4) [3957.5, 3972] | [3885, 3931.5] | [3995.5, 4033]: -0.09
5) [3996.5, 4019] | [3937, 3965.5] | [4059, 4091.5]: 0.11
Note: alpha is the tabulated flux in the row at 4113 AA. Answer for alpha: 4.91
